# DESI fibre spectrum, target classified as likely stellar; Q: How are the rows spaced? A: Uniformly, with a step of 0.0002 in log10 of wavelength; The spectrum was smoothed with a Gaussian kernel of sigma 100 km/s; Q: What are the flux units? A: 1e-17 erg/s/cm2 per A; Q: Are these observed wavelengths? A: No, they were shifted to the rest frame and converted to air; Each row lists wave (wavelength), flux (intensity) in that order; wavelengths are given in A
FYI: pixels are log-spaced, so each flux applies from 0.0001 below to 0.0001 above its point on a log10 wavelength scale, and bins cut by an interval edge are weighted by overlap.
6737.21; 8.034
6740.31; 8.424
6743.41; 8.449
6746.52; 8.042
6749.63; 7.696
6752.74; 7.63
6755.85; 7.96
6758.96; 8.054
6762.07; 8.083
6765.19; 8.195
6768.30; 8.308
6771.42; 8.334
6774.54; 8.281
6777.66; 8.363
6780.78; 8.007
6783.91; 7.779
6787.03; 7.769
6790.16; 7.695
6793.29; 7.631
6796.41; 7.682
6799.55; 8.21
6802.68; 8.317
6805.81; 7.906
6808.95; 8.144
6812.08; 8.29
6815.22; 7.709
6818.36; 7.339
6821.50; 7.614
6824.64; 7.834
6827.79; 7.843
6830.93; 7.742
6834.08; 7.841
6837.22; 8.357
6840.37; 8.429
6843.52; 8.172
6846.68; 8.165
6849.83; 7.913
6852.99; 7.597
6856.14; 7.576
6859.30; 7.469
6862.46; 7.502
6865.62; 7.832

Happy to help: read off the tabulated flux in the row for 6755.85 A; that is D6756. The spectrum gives 7.96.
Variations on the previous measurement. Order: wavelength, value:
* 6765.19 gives 8.195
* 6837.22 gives 8.357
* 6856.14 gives 7.576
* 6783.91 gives 7.779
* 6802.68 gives 8.317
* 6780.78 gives 8.007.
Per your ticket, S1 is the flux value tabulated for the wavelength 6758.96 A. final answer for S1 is 8.054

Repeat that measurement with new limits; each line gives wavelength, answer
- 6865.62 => 7.832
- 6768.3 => 8.308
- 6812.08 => 8.29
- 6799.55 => 8.21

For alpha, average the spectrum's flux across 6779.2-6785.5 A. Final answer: 7.89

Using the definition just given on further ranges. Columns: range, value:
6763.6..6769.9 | 8.25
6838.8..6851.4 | 8.17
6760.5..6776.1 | 8.24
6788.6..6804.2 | 7.91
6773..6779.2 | 8.32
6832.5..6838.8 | 8.1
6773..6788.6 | 8.04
